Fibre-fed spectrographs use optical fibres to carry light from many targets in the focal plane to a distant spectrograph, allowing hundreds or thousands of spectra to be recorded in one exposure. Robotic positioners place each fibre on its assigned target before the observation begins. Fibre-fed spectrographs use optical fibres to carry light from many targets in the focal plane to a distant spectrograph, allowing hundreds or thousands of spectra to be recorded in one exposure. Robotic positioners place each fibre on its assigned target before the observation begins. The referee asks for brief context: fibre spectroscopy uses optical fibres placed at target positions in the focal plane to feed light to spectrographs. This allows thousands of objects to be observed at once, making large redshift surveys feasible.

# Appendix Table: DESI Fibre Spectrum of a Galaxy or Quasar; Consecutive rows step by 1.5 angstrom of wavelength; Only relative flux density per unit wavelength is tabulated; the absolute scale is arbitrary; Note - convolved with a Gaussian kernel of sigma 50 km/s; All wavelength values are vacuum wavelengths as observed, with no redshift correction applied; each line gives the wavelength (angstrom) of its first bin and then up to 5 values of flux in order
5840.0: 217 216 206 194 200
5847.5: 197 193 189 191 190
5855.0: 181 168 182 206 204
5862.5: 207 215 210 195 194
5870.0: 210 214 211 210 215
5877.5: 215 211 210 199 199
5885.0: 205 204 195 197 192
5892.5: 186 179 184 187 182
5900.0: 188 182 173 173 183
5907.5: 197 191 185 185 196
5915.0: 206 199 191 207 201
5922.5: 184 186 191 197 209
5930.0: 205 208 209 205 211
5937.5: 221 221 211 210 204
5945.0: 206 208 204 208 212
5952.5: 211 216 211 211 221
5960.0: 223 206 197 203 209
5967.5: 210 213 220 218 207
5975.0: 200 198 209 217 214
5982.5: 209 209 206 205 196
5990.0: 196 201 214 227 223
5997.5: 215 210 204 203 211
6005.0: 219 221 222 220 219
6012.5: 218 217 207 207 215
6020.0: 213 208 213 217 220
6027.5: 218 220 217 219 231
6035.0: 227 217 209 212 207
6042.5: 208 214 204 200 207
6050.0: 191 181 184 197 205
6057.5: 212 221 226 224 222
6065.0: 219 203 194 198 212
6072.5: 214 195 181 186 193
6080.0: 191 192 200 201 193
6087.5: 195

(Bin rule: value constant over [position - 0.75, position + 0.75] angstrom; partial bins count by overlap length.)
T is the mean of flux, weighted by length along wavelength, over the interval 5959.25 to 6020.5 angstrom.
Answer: 211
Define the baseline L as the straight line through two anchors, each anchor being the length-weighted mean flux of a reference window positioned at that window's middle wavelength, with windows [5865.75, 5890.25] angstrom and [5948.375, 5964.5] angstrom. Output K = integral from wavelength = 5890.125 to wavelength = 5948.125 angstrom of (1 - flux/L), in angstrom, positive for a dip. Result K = 3.4 angstrom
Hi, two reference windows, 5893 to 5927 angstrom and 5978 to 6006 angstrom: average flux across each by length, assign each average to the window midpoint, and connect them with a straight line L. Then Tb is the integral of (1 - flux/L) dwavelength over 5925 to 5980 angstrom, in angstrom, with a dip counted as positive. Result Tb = -2.6 angstrom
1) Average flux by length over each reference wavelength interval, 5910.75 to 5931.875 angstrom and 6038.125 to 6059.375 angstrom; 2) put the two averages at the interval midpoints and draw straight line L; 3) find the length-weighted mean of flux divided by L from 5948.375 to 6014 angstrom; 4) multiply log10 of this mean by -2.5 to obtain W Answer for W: -0.06 mag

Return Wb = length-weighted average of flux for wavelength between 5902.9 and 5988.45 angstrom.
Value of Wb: 204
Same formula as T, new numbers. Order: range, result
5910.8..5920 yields 196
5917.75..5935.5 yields 200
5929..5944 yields 211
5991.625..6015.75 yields 215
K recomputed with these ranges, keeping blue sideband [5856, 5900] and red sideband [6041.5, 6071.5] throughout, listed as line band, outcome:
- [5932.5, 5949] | -0.67 angstrom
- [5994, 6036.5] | -2.47 angstrom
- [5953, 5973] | -0.93 angstrom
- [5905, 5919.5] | 0.56 angstrom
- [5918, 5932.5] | 0.20 angstrom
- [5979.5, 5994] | -0.22 angstrom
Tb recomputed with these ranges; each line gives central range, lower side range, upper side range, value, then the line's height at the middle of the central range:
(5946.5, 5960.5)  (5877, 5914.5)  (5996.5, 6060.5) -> -0.8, 200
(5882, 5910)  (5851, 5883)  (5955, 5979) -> 2.1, 204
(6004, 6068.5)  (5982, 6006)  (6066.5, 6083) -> -3.1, 202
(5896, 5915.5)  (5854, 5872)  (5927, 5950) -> 1.7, 204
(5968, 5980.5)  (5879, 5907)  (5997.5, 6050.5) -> -0.3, 205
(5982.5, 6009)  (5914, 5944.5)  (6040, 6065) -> -0.7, 205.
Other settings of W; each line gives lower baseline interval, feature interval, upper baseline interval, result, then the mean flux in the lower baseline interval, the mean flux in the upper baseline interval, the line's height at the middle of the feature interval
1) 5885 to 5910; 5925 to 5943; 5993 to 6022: -0.06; 188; 215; 197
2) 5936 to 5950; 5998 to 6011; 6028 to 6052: -0.02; 210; 211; 211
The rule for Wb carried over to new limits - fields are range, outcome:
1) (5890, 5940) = 194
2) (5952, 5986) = 210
